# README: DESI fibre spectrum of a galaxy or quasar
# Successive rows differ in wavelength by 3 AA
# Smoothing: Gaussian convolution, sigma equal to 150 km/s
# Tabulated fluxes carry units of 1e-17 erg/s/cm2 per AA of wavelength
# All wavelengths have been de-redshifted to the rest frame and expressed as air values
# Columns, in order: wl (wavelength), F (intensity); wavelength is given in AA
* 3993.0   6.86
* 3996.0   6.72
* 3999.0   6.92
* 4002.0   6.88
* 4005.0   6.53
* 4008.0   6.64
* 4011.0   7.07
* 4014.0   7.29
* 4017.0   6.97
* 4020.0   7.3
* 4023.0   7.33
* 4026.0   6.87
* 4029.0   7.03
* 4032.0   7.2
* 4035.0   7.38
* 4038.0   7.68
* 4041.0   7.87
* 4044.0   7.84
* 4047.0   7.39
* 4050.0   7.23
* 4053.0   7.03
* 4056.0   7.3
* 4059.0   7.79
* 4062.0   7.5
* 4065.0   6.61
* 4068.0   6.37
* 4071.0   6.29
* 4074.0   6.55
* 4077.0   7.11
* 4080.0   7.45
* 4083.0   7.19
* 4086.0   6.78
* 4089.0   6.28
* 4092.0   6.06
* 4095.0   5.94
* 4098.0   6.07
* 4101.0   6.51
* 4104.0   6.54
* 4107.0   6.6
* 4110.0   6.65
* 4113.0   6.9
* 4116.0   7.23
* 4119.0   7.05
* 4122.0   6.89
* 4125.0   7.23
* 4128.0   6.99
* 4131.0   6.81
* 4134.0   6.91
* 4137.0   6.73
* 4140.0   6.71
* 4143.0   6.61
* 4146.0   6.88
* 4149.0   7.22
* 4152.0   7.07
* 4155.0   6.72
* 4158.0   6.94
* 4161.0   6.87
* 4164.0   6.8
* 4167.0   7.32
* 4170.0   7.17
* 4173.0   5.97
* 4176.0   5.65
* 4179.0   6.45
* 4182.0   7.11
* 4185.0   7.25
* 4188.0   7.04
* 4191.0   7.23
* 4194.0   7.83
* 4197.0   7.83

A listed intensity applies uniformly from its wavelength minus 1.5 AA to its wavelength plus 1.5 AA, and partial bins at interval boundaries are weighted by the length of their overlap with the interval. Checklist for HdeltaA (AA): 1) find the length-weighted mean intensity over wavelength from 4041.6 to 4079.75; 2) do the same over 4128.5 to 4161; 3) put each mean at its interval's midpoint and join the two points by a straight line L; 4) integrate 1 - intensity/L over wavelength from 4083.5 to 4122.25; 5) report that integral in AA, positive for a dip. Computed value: 2.2 AA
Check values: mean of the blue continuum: 7.11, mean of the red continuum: 6.86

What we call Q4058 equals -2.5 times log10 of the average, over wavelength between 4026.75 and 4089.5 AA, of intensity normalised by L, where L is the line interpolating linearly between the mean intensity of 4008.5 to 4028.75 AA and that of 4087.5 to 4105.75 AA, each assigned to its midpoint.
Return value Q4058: -0.08 mag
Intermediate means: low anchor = 7.11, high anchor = 6.24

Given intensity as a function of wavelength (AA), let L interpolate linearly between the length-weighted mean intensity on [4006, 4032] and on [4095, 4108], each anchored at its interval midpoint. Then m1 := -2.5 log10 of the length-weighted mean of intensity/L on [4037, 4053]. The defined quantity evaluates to -0.106 mag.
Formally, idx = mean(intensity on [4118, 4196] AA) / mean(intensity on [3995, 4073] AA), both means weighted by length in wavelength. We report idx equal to 1.0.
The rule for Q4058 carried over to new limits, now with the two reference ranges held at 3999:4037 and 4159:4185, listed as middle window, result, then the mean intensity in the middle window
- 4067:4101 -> 0.06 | 6.55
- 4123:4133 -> -0.03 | 7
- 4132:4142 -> 0.00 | 6.78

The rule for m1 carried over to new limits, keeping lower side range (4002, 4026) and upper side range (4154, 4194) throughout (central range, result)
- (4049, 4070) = -0.02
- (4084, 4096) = 0.10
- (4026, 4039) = -0.04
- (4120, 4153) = 0.00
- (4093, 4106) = 0.11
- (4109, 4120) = -0.01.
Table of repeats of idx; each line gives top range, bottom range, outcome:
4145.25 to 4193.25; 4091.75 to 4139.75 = 1.02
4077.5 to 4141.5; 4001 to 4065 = 0.93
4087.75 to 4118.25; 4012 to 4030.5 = 0.91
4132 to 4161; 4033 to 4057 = 0.92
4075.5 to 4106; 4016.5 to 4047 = 0.90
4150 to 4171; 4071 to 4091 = 1.02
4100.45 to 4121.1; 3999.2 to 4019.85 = 0.98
